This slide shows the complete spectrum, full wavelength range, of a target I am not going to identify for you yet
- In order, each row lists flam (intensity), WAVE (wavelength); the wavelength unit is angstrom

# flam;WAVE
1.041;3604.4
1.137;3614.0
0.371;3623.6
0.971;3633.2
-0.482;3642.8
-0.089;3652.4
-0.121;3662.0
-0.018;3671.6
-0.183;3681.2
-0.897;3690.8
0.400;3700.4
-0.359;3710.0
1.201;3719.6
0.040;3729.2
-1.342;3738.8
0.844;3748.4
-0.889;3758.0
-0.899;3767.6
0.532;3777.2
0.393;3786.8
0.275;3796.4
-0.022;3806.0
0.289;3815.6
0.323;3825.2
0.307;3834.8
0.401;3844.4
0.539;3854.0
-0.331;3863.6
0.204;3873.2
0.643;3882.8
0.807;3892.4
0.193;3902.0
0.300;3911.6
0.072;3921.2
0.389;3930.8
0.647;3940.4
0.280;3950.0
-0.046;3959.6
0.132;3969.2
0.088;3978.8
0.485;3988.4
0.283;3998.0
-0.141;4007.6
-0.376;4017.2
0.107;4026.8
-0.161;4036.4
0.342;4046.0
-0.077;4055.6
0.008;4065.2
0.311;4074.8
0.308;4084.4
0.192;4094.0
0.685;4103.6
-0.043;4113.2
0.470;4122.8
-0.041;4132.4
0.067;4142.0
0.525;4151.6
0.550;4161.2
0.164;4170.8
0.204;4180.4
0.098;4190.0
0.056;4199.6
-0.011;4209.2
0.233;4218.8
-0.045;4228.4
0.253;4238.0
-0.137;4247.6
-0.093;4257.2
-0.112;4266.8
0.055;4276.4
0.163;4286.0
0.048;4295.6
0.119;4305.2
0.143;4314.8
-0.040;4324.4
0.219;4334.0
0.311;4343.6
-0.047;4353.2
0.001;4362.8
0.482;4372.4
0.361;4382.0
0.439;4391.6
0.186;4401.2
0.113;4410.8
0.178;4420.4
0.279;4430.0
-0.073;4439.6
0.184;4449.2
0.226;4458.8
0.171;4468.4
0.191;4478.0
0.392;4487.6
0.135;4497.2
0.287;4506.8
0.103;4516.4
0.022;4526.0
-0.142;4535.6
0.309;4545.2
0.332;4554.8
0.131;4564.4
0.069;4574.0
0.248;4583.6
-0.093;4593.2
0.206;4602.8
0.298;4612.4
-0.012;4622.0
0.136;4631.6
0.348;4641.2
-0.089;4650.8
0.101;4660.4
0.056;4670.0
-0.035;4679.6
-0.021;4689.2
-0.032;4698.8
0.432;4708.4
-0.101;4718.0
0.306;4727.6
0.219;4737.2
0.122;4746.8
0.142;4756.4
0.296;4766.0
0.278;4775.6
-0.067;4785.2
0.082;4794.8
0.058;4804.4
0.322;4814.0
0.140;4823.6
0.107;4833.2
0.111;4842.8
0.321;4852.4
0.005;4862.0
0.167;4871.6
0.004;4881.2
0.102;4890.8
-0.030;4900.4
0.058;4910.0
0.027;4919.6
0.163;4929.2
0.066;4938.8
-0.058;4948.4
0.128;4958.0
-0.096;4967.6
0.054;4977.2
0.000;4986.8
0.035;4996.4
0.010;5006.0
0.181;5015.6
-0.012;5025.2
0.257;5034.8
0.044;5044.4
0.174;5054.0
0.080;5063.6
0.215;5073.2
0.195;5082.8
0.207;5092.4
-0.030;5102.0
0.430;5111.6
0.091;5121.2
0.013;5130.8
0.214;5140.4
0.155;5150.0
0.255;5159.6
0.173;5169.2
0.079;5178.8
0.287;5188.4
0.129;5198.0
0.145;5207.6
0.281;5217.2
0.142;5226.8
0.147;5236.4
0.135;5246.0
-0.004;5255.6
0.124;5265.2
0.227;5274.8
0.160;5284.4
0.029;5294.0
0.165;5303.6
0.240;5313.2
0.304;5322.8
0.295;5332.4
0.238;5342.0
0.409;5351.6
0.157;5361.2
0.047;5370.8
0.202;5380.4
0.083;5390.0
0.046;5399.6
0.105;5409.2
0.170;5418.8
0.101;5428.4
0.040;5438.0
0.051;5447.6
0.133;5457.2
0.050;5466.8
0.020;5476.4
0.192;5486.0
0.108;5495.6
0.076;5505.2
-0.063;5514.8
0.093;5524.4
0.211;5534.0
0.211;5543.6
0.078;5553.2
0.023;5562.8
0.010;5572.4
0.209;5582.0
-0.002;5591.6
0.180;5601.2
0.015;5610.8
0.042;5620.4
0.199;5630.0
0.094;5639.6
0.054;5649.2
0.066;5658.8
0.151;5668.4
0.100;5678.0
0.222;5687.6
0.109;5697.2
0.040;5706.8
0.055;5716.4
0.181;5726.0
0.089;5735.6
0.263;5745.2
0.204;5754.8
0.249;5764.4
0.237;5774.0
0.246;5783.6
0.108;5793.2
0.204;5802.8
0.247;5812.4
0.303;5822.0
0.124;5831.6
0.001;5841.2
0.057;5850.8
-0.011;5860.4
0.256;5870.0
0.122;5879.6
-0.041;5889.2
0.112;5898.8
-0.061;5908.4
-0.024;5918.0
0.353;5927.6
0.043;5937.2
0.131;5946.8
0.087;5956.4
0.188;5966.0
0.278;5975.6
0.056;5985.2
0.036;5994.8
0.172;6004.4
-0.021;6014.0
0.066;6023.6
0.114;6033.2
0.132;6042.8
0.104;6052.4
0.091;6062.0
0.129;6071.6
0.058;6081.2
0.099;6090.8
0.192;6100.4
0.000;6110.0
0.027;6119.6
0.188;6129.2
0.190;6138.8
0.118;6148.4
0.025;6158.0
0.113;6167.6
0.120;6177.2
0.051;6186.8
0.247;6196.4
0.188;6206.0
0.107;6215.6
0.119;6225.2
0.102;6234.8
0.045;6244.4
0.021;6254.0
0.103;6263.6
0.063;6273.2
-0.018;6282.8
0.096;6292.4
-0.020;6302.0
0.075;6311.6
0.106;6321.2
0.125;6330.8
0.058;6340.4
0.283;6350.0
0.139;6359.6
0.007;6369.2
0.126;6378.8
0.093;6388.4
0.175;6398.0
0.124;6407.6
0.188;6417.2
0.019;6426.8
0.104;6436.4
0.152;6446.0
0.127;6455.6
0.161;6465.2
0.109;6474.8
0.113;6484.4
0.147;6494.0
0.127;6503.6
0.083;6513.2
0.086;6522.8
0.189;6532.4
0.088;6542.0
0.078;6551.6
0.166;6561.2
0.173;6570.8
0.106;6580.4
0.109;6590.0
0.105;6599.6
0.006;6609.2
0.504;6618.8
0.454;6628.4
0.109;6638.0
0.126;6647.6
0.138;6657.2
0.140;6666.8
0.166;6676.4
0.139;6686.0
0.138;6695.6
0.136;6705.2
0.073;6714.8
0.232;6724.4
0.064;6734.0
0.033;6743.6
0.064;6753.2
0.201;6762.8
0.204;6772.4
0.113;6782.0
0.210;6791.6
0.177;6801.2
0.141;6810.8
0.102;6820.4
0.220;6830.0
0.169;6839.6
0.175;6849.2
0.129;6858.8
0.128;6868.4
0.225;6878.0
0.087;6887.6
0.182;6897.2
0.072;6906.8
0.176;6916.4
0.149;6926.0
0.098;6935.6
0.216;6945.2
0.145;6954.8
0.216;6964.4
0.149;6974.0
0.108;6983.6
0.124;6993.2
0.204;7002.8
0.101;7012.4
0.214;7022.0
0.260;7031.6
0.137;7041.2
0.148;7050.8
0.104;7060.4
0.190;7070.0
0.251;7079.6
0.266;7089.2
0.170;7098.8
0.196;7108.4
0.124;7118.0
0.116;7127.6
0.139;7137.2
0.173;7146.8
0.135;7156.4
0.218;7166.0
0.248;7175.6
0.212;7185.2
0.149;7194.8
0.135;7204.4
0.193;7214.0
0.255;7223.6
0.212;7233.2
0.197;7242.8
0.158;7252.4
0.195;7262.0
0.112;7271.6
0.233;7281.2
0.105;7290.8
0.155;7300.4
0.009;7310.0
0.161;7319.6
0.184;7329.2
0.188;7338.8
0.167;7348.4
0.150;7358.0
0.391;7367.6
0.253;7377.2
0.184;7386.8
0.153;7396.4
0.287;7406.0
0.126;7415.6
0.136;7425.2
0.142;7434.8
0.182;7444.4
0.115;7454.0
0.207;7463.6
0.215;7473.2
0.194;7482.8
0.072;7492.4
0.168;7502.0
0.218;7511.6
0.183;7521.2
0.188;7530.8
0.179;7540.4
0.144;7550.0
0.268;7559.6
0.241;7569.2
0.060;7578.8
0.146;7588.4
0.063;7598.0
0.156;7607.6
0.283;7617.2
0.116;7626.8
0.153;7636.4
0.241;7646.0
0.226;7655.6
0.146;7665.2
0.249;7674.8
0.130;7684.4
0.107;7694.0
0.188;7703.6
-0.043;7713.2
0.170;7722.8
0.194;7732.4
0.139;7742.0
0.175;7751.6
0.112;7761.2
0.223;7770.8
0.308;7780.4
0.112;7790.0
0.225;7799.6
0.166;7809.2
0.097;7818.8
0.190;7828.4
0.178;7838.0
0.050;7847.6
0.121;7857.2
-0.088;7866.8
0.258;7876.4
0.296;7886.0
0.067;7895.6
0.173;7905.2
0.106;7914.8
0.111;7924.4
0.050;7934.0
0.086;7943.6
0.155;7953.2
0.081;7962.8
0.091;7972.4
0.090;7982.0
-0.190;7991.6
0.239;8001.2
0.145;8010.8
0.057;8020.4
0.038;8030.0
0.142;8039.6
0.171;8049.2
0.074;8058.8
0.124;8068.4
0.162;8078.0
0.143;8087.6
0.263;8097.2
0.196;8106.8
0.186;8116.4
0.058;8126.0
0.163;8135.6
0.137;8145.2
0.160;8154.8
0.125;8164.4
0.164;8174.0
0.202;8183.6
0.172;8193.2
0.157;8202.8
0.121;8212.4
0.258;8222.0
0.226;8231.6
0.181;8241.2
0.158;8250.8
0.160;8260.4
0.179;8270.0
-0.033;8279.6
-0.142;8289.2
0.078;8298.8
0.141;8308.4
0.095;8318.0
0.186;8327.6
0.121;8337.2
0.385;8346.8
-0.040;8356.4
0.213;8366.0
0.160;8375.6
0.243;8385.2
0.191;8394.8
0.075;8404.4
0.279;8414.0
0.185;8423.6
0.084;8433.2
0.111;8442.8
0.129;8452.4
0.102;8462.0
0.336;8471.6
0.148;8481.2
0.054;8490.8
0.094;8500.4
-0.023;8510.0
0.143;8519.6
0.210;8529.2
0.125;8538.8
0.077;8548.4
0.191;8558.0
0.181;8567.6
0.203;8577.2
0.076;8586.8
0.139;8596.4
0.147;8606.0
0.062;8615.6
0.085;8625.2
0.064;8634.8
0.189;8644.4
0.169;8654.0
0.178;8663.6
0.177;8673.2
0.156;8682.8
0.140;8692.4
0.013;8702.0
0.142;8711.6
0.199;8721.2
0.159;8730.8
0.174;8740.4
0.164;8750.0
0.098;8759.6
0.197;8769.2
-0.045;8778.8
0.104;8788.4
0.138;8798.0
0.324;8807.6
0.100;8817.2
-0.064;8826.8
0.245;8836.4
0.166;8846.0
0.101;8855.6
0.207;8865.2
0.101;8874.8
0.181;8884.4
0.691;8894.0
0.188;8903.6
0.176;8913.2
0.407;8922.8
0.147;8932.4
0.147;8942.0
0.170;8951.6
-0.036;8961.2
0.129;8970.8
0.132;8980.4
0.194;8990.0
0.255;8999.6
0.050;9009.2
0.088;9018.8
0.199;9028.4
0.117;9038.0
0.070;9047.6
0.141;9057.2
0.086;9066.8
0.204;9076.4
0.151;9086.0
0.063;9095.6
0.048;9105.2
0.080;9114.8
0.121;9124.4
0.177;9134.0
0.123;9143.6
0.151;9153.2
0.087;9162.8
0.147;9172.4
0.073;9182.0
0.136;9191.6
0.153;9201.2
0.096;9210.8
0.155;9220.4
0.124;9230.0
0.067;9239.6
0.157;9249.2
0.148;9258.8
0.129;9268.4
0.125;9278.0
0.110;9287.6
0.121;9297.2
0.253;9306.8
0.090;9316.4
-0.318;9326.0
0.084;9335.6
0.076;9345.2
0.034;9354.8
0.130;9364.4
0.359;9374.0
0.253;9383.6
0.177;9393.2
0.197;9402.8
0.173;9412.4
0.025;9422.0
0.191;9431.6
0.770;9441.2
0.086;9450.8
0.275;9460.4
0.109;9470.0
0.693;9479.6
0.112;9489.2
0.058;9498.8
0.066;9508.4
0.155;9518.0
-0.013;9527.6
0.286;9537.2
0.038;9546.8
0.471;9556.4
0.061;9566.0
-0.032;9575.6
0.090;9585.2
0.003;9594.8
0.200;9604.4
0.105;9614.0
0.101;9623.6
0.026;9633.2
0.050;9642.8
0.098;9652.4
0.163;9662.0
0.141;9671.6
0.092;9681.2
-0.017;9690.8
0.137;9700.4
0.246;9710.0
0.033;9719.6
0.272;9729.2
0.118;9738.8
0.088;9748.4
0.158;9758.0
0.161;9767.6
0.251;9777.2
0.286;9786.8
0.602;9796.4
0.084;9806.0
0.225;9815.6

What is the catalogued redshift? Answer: 0.78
